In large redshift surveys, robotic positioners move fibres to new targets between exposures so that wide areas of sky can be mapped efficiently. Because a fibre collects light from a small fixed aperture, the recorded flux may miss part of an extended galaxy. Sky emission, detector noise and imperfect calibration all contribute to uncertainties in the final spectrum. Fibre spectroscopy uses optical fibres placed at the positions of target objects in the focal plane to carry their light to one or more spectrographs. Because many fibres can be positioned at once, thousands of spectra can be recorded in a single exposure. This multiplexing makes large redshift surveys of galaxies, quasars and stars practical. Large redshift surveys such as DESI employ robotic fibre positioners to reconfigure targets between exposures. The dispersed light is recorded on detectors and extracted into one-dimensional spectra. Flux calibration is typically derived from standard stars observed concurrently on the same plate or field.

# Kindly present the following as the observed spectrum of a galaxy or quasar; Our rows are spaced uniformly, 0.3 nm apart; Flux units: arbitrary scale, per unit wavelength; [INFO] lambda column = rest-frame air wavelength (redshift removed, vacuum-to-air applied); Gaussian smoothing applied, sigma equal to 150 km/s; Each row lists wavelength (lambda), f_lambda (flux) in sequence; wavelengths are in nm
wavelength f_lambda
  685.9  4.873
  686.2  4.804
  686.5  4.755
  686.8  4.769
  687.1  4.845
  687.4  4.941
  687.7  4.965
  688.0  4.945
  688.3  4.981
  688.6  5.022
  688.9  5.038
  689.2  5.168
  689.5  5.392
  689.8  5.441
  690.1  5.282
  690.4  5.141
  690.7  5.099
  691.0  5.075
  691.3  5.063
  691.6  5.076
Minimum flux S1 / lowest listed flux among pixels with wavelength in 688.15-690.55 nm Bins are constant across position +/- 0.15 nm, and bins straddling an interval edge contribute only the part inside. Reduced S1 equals 4.981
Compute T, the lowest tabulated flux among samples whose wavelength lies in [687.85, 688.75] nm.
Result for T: 4.945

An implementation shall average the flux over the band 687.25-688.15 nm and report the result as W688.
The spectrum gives 4.95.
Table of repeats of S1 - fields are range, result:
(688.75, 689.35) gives 5.038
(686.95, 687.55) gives 4.845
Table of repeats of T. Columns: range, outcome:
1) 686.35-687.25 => 4.755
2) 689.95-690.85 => 5.099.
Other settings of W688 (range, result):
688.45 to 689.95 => 5.21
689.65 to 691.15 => 5.21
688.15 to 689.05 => 5.01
